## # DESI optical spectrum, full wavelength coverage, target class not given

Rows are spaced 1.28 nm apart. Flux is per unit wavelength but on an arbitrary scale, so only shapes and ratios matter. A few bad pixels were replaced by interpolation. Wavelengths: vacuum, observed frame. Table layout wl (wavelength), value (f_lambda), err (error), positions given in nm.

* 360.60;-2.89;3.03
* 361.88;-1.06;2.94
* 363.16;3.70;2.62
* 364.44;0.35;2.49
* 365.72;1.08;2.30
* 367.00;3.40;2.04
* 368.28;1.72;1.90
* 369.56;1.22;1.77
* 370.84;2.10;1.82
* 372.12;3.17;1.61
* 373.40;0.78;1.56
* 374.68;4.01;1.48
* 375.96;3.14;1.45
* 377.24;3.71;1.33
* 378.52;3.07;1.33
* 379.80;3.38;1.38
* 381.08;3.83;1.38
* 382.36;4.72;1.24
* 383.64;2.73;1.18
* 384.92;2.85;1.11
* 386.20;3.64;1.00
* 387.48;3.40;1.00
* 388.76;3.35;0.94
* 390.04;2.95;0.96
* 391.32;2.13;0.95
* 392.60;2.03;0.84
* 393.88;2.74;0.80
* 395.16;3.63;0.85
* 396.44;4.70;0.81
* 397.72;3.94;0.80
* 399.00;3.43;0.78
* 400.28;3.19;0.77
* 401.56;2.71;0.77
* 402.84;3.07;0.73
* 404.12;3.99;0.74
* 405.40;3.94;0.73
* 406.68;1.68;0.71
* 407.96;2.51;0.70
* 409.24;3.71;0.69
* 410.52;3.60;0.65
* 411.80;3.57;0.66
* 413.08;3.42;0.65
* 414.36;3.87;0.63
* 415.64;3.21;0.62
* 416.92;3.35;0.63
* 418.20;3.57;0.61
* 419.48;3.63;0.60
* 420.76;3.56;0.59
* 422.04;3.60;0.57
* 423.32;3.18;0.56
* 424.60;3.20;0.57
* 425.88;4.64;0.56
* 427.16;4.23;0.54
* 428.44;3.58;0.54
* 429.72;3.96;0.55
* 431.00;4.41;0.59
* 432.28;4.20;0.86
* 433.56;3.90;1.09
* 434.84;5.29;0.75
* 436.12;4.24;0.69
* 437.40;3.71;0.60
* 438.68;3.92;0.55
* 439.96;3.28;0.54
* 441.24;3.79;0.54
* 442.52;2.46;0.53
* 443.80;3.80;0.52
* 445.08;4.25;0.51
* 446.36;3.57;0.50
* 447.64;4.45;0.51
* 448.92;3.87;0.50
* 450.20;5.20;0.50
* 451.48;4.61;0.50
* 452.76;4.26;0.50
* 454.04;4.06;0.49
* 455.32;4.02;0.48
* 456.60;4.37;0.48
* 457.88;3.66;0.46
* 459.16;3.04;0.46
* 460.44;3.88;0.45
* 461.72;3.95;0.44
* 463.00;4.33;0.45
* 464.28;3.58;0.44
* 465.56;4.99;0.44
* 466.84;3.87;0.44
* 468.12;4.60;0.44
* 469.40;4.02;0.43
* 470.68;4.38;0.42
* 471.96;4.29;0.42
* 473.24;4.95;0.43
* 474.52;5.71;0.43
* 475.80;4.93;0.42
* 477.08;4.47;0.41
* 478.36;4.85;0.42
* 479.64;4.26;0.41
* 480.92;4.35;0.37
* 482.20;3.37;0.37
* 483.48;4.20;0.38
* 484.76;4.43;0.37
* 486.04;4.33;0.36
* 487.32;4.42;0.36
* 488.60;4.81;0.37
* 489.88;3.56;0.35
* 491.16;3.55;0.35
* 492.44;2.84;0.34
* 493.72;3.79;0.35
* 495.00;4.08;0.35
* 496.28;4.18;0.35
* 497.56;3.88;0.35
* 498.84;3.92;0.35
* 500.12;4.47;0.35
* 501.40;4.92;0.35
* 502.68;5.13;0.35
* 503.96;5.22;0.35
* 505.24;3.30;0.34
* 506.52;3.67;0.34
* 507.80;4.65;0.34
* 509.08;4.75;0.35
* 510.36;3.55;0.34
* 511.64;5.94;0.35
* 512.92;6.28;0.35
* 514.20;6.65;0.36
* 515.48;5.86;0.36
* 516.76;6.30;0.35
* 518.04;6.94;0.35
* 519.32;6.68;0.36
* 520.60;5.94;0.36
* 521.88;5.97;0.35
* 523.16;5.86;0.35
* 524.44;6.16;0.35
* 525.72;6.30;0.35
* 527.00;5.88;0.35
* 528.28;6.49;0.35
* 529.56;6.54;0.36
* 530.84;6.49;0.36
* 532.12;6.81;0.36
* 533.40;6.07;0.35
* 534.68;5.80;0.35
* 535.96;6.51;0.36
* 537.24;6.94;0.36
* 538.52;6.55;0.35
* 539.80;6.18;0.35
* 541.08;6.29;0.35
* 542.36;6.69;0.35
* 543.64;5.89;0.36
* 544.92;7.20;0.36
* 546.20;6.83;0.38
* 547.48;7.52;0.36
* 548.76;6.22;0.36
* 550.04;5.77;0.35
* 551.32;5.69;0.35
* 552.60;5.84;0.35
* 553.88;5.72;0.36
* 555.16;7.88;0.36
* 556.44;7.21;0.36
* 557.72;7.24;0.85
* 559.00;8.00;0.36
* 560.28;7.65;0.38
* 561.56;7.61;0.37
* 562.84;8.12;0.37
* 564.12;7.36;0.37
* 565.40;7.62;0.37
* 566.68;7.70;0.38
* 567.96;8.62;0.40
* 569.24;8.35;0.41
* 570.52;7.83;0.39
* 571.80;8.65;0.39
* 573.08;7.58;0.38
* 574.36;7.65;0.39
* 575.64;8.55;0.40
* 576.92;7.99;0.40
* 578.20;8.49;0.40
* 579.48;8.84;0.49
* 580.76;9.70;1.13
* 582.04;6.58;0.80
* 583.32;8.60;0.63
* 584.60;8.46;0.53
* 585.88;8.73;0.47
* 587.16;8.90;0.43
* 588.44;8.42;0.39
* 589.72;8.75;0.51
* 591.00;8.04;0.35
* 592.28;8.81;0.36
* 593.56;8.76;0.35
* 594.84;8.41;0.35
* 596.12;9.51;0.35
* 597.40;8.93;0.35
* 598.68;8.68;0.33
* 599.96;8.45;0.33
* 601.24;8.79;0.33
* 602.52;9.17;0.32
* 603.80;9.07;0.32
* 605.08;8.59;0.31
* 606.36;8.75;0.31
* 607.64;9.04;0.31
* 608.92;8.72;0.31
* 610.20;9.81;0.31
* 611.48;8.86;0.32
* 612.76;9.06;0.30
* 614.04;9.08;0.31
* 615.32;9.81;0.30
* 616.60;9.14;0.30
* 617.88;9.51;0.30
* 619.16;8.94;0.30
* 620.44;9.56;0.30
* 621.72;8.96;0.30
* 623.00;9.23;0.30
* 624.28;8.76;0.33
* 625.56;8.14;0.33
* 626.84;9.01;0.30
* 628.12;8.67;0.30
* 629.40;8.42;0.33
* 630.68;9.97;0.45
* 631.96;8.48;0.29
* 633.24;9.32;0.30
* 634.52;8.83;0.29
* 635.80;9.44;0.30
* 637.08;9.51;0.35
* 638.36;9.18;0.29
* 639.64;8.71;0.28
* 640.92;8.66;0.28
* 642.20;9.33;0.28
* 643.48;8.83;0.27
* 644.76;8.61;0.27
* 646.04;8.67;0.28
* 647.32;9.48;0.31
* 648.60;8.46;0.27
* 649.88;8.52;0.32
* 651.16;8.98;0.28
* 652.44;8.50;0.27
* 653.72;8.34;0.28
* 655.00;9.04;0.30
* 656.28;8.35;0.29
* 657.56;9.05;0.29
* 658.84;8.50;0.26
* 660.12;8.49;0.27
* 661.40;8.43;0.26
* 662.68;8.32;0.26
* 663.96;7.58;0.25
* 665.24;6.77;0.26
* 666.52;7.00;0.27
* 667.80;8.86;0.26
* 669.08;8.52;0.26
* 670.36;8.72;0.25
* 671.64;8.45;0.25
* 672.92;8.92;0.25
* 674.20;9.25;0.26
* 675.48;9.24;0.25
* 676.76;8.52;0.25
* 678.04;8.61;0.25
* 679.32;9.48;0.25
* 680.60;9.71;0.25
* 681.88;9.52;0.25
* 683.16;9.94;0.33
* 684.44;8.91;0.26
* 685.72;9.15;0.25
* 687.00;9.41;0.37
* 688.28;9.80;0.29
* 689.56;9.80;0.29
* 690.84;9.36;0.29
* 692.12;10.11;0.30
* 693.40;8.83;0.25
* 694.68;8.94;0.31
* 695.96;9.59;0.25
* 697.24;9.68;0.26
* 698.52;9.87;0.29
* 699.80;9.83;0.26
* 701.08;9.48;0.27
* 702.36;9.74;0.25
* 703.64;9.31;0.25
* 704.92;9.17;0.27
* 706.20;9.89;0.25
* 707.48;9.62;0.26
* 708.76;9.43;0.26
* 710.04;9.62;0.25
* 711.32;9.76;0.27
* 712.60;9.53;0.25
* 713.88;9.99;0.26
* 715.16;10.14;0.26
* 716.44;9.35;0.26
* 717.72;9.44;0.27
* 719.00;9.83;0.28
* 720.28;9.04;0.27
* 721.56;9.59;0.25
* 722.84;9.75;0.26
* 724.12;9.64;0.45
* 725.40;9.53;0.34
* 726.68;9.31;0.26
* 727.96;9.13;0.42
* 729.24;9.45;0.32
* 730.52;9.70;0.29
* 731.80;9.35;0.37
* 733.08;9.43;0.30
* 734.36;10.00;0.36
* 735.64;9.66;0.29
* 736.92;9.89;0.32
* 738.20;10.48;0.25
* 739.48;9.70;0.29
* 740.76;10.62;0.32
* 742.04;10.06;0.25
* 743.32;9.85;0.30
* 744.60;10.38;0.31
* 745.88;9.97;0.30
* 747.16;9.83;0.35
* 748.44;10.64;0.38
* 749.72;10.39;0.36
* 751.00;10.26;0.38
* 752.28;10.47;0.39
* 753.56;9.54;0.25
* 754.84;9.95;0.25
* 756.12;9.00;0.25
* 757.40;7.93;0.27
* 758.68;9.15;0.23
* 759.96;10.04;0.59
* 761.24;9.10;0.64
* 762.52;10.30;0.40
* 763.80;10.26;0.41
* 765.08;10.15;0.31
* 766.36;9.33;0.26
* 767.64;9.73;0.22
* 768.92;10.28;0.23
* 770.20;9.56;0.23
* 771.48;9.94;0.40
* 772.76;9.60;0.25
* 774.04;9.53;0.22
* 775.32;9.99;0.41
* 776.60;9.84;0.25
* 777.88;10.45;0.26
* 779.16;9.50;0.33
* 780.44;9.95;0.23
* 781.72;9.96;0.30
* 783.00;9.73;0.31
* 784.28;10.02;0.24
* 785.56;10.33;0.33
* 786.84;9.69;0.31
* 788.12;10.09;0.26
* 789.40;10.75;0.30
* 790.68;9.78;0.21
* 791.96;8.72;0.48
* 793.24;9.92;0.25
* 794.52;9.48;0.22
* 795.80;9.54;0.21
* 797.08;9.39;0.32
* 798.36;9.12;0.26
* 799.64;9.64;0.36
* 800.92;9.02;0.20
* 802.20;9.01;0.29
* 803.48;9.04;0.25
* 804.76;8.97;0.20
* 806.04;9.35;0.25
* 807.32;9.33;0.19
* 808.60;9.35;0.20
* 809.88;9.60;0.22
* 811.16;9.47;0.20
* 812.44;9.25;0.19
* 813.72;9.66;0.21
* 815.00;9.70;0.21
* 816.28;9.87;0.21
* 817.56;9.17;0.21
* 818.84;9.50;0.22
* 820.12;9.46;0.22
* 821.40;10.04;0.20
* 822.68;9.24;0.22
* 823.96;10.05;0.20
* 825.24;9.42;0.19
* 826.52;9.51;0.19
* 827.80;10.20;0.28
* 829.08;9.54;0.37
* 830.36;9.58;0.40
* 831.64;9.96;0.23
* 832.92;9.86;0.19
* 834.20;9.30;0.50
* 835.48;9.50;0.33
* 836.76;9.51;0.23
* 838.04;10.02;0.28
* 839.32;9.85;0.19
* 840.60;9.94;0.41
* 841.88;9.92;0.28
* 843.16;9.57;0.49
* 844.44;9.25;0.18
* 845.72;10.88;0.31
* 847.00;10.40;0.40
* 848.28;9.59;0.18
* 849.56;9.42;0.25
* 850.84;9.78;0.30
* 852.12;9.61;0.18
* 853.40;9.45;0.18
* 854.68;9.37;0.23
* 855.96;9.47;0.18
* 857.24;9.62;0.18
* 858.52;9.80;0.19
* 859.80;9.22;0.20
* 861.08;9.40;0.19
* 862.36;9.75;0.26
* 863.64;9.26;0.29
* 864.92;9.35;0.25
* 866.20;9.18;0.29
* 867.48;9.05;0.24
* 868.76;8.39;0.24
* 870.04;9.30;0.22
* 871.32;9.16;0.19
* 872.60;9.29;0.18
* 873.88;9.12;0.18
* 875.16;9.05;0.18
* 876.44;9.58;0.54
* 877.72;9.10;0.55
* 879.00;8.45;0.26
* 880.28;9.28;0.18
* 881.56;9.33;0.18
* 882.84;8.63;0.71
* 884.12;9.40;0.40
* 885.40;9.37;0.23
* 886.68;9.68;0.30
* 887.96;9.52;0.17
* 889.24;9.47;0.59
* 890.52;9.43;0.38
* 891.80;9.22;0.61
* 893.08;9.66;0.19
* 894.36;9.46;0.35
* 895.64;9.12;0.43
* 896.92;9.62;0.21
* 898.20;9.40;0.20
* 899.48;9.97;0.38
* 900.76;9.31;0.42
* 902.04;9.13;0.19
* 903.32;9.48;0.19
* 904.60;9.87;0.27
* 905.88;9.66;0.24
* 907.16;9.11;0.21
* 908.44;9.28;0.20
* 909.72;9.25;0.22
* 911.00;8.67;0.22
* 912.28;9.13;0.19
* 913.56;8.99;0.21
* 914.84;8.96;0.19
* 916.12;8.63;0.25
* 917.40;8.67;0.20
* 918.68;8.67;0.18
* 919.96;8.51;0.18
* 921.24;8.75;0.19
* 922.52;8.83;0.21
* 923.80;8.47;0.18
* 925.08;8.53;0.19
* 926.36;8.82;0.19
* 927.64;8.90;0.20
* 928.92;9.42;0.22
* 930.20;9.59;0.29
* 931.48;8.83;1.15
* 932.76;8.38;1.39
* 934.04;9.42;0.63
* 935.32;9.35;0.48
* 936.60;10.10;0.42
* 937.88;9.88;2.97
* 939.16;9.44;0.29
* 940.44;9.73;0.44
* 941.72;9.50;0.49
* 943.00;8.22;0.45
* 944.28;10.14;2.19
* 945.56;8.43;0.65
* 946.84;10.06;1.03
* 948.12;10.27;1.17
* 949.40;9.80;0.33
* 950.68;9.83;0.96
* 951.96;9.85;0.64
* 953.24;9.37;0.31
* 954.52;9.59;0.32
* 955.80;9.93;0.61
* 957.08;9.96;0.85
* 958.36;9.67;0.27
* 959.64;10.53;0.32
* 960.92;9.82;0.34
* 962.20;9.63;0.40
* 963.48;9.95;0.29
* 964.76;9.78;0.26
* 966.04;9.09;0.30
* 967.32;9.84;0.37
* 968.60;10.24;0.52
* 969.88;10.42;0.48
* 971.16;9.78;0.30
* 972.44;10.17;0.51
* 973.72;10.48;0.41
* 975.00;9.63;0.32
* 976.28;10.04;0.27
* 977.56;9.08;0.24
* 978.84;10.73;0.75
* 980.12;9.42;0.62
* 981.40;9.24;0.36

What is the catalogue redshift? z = 0.285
